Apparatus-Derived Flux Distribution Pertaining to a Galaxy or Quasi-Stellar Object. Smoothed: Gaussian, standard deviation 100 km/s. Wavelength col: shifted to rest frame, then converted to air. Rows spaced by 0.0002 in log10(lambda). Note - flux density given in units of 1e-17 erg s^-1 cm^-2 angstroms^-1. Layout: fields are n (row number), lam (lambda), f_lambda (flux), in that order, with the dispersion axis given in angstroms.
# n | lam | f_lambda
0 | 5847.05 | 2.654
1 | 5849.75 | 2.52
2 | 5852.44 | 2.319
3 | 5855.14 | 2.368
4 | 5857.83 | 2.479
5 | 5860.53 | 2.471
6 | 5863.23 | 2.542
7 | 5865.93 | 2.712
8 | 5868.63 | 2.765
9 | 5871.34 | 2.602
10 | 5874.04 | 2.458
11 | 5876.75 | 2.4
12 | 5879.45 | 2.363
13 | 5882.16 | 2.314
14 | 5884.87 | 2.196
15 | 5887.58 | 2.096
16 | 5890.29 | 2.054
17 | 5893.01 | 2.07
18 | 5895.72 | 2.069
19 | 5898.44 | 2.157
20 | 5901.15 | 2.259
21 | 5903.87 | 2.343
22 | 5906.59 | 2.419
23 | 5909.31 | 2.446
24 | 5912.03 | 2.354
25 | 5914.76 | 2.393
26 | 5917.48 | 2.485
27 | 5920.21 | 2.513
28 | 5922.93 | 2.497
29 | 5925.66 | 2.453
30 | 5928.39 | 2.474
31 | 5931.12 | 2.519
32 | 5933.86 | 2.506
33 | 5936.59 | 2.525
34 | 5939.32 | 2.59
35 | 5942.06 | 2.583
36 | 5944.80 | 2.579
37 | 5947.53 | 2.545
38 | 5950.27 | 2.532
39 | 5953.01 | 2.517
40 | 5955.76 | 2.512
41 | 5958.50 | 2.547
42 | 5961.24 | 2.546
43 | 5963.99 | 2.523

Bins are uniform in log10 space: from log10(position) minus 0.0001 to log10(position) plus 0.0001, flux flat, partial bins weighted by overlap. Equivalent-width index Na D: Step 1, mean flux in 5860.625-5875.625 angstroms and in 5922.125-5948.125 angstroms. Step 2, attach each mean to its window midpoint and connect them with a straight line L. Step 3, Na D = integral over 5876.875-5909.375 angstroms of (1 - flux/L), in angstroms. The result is 4.3 angstroms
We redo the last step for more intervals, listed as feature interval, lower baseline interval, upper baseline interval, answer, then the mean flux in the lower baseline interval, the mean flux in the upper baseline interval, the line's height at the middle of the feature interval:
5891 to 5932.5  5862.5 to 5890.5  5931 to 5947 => 2.3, 2.42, 2.55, 2.5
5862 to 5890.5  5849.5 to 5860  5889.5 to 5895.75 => -2.6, 2.42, 2.06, 2.22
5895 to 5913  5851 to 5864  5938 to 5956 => 1.4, 2.43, 2.55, 2.49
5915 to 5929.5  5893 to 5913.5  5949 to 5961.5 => -0.7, 2.28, 2.53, 2.37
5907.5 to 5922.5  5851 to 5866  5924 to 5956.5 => 0.4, 2.46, 2.53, 2.51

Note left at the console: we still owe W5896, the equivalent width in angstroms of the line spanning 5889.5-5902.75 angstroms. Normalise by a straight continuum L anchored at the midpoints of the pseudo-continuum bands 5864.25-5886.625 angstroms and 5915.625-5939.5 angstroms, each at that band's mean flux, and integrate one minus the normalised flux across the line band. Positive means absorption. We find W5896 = 1.89 angstroms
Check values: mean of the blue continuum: 2.47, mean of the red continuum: 2.5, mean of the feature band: 2.13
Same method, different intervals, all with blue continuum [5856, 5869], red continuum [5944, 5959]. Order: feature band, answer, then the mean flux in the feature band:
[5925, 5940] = 0.21 angstroms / 2.51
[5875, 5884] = 0.74 angstroms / 2.35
